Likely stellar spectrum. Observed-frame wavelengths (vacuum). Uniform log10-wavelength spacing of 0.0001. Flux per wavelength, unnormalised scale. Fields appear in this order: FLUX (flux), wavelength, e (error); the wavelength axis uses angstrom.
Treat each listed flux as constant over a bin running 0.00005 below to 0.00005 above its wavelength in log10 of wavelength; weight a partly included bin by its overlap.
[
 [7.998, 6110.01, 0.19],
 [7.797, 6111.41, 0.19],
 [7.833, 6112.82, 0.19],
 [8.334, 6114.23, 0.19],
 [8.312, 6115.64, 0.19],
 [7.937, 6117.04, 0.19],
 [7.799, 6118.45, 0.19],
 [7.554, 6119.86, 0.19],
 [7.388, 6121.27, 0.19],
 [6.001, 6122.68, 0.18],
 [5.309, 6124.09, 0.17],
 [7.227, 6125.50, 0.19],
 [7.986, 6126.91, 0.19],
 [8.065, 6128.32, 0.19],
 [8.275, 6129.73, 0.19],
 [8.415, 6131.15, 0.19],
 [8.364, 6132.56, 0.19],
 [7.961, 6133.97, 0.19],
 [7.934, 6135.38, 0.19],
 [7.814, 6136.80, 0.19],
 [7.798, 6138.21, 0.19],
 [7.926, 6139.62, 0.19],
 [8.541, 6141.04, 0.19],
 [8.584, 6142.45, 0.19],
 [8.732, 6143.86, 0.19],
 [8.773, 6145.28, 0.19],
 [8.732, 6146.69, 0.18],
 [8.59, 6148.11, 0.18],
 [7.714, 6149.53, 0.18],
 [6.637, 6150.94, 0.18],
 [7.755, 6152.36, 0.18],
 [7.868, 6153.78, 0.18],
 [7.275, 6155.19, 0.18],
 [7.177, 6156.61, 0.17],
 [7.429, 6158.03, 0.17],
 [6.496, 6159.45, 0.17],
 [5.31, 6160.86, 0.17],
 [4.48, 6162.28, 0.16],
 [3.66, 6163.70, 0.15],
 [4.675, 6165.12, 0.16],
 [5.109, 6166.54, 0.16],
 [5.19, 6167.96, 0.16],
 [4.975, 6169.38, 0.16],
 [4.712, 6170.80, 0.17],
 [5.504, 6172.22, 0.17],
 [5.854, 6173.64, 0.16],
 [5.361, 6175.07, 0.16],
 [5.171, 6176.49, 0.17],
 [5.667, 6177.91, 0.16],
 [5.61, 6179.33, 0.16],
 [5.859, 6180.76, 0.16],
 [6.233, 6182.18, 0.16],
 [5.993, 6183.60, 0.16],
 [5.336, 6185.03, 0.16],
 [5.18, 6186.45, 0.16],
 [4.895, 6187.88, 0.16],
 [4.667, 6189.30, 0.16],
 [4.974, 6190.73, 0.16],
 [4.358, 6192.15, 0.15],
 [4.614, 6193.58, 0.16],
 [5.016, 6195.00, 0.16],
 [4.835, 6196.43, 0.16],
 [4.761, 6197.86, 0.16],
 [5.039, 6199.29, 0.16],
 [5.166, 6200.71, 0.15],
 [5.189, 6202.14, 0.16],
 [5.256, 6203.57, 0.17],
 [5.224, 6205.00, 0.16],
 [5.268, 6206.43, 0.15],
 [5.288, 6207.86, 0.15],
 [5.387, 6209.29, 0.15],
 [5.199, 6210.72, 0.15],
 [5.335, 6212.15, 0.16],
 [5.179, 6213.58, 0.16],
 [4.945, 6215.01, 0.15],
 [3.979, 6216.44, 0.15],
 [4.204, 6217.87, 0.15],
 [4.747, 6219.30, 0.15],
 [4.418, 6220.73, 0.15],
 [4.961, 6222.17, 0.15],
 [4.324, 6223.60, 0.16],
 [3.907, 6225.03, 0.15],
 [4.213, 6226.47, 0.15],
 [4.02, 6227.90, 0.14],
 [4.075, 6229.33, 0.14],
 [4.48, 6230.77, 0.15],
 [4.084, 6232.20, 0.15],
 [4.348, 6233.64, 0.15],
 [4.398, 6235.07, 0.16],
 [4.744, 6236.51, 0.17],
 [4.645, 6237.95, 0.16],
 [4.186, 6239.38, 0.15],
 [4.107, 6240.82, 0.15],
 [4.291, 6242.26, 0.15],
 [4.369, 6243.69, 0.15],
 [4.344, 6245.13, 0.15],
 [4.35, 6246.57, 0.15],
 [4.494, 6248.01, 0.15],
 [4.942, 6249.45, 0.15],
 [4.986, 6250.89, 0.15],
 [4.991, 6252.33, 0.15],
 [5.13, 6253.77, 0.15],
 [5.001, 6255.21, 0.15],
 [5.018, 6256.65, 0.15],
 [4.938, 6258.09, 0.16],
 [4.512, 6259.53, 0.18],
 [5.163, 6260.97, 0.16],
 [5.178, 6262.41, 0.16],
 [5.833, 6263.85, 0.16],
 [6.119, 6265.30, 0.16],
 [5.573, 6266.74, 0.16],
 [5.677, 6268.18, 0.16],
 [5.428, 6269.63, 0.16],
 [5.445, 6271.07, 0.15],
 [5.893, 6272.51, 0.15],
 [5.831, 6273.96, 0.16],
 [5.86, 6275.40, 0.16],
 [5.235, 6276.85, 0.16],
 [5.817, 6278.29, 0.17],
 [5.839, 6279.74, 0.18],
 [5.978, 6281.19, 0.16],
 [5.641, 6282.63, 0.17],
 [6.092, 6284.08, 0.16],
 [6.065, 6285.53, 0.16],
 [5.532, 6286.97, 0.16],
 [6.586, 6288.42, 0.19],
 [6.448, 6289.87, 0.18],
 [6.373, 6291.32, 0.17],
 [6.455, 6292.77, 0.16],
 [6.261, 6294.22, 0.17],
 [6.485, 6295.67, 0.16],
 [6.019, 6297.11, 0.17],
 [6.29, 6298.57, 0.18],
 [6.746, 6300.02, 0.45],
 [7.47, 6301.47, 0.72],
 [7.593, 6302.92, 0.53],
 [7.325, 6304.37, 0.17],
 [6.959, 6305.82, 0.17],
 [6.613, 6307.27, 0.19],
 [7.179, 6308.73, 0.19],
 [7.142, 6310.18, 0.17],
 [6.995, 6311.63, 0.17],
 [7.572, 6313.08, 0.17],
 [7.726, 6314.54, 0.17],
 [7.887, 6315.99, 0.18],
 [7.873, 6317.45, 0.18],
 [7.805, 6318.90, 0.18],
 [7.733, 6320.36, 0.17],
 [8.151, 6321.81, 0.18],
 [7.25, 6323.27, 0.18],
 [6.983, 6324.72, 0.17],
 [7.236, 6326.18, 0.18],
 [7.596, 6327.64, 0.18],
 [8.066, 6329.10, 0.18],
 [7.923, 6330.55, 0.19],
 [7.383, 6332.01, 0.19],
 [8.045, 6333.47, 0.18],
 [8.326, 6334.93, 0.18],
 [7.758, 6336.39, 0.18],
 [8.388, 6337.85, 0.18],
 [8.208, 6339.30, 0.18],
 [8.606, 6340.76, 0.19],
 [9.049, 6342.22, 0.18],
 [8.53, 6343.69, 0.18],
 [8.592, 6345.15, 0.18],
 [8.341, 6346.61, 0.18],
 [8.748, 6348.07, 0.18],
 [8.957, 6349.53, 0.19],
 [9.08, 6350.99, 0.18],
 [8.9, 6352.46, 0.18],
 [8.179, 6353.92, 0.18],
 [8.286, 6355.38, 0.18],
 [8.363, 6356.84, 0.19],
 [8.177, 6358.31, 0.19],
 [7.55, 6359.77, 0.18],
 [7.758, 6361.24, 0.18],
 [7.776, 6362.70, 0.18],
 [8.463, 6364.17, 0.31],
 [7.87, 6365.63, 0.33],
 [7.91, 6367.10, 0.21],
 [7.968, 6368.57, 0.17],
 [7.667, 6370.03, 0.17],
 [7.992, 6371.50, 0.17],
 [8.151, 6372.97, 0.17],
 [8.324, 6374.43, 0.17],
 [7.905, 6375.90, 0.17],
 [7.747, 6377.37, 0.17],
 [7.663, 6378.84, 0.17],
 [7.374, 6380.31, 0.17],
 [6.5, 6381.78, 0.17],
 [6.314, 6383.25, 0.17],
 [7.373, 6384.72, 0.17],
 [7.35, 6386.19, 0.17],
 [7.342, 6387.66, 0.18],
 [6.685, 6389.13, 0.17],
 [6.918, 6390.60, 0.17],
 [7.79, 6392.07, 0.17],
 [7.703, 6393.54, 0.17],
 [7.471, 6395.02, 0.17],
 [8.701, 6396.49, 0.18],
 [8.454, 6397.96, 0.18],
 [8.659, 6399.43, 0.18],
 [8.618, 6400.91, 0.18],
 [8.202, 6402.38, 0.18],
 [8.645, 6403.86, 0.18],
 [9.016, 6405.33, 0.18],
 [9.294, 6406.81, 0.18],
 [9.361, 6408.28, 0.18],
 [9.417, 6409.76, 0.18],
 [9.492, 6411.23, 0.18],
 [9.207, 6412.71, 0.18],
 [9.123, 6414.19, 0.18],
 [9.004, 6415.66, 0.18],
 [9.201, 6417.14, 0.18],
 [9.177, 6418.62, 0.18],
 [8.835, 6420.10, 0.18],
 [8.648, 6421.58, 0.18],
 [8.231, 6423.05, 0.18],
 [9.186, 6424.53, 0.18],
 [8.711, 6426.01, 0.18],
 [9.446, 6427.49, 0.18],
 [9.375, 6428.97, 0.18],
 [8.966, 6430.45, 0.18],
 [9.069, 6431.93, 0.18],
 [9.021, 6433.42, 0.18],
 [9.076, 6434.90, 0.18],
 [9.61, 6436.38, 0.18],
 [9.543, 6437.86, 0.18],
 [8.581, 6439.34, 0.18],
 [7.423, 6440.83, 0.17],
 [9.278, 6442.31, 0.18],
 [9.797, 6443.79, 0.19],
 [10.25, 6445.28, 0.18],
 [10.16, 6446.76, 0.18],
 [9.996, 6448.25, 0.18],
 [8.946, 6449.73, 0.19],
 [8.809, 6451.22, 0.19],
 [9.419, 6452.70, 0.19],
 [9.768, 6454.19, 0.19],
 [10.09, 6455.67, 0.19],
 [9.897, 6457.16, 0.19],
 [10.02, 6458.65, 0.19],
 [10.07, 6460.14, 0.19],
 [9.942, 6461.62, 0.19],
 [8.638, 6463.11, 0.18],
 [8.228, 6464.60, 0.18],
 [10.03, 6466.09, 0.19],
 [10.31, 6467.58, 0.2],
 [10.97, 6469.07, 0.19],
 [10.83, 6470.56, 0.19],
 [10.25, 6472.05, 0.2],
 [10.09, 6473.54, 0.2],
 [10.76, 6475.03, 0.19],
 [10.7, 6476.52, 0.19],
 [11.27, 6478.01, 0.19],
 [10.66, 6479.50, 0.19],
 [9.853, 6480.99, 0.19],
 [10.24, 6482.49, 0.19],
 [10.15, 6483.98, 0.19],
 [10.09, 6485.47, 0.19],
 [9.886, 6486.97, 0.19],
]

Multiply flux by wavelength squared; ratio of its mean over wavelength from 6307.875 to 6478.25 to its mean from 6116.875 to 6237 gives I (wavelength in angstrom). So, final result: 1.56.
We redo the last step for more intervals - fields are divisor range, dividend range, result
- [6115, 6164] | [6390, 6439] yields 1.28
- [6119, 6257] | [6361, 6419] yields 1.52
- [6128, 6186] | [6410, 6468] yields 1.51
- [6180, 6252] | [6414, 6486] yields 2.16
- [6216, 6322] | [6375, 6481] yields 1.68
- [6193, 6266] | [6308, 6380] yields 1.74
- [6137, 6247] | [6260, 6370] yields 1.37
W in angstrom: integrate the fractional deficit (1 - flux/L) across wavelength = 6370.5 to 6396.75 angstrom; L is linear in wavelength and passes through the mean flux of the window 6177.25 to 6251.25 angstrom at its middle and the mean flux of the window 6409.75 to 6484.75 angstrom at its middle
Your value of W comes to 2.43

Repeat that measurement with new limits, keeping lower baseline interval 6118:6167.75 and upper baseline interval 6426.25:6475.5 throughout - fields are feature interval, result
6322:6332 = 1.3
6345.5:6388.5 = 4.9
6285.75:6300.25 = 3.6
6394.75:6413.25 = 0.8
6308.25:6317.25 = 1.2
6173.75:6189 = 4.1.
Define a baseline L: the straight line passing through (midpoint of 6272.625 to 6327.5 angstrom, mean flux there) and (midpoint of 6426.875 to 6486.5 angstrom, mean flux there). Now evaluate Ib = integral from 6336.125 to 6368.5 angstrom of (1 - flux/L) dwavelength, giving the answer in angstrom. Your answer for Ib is -2.6 angstrom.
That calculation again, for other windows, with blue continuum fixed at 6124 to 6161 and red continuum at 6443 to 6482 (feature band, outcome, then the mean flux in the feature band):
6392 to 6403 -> 1.5 angstrom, 8.23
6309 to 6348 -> 5.1 angstrom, 7.9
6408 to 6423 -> 0.9 angstrom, 9.1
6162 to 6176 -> 5.3 angstrom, 4.97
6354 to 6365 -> 1.5 angstrom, 8.06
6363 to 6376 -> 1.8 angstrom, 8.02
